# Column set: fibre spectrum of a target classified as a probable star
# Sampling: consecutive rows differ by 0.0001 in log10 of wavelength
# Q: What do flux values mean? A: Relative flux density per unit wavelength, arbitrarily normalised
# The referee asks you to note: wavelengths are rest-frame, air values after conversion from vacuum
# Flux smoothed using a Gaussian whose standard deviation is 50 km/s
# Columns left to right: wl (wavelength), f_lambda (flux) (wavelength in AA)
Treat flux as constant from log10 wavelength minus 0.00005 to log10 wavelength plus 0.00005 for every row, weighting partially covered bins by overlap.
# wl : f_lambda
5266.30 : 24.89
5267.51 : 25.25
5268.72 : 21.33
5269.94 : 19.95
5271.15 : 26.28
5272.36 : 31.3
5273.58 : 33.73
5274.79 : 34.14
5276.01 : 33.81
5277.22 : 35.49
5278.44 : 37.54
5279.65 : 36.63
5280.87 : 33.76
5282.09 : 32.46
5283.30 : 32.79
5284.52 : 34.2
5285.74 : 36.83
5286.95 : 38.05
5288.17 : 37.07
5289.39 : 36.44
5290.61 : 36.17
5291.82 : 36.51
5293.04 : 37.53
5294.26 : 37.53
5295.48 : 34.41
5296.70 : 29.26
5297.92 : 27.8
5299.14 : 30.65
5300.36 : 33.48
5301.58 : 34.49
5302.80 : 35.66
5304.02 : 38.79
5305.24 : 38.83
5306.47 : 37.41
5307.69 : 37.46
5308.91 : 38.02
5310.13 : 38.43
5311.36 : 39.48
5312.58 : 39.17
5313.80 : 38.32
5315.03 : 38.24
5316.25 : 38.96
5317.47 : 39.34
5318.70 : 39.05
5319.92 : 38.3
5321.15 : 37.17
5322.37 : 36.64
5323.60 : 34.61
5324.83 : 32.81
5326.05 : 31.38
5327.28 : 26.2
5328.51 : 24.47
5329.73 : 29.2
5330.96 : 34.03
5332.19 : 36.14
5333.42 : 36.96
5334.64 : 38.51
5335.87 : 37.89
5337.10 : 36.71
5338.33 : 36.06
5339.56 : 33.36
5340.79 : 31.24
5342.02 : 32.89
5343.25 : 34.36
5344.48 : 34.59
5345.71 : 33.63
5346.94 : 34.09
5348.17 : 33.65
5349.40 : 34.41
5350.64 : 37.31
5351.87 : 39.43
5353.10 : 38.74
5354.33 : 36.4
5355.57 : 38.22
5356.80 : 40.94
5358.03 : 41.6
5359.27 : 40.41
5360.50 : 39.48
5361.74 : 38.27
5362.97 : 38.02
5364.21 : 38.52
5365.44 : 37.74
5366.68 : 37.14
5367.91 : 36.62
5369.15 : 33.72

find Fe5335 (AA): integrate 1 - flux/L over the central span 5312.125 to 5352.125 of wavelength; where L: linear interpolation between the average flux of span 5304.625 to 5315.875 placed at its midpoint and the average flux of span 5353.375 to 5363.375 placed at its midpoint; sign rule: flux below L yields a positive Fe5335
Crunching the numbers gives 3.8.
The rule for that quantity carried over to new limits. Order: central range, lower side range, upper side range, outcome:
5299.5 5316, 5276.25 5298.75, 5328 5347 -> -1.4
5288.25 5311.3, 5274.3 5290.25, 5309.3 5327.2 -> 0.3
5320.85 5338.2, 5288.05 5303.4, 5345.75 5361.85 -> 1.2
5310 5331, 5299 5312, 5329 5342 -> 0.3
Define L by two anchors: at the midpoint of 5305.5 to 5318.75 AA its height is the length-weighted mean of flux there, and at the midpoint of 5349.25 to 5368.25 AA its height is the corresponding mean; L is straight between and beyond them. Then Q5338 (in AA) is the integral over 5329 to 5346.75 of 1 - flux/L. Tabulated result 1.8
